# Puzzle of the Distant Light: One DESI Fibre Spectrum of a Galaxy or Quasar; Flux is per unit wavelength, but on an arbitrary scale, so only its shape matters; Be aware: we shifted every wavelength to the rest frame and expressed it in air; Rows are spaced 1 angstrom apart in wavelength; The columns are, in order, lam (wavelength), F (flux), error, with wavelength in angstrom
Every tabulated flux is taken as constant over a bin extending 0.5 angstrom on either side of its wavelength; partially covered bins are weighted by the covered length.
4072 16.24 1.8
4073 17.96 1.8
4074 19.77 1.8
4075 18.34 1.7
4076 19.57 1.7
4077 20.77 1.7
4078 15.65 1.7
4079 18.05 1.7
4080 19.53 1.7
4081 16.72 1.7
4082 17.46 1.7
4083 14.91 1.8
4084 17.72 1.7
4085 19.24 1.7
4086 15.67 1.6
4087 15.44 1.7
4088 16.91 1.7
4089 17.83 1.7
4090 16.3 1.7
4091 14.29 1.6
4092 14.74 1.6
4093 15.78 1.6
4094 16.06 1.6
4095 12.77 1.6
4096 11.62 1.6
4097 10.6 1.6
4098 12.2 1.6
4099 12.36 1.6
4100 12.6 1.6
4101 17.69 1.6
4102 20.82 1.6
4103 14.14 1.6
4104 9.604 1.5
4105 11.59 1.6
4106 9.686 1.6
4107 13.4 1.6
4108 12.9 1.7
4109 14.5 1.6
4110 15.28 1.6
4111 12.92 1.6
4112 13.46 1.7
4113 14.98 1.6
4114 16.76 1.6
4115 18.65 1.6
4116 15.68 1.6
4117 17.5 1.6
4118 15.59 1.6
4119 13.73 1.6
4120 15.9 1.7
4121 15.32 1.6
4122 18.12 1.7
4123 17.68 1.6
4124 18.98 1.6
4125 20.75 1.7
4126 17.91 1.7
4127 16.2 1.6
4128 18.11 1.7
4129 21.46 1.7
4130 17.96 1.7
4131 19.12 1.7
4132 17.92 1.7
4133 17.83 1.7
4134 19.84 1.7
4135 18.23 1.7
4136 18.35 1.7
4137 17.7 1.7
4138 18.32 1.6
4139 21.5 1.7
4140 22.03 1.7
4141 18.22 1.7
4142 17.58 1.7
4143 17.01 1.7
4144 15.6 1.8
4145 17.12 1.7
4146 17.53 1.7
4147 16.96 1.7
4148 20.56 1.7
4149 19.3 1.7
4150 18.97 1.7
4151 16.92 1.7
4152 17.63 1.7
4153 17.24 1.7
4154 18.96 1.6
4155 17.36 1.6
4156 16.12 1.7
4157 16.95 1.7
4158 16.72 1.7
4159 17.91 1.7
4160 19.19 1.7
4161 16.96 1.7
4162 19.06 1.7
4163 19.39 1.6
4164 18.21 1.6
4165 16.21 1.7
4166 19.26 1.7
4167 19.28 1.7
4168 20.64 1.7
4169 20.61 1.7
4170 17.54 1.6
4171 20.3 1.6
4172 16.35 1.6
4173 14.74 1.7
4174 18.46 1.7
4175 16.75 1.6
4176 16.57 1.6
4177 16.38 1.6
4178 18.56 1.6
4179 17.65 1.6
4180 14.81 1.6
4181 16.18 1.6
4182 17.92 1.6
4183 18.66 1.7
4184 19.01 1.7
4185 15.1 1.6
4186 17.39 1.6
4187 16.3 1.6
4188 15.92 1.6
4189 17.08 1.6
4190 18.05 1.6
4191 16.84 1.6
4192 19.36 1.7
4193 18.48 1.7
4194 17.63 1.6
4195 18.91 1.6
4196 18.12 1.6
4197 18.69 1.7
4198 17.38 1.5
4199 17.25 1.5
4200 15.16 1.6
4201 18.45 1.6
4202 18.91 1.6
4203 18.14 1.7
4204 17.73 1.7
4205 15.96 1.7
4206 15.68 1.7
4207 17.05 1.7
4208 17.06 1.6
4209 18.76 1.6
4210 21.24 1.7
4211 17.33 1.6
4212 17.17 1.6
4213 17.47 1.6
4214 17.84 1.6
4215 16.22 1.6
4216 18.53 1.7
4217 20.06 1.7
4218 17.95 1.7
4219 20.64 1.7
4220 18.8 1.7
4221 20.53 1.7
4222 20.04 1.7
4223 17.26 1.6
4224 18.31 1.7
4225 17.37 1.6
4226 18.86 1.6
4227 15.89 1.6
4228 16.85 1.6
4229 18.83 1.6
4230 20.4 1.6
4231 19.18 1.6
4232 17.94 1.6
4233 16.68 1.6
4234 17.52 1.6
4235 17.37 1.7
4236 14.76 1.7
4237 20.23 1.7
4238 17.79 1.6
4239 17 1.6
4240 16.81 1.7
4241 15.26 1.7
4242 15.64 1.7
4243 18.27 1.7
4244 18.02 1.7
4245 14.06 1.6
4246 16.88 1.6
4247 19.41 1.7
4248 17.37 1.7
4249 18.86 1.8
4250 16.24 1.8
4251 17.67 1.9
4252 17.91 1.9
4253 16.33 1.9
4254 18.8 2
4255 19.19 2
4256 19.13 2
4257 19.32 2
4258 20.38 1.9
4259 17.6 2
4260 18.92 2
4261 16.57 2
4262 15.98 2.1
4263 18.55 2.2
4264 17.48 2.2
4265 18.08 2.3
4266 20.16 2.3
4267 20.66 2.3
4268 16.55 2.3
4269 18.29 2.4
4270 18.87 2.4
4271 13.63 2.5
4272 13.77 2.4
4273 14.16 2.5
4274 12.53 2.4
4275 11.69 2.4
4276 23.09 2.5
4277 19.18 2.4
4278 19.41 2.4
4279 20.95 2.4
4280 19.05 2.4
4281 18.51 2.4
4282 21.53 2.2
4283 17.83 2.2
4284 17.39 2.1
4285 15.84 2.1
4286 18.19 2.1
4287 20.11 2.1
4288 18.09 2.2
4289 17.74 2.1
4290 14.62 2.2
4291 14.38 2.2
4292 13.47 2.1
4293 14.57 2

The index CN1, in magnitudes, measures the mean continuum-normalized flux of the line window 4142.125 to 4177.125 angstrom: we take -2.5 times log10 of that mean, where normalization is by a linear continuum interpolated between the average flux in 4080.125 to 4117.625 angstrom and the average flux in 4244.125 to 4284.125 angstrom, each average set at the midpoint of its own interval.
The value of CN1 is -0.12 mag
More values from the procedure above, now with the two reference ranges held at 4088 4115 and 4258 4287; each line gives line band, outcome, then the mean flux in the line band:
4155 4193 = -0.13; 17.6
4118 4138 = -0.21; 17.9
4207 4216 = -0.09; 17.9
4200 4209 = -0.06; 17.3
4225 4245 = -0.03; 17.5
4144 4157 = -0.17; 17.8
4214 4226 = -0.12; 18.7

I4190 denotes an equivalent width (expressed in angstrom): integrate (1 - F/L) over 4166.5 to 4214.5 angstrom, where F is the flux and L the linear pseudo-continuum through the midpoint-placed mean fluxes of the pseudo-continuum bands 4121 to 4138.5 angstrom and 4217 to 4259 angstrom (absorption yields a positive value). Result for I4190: 1.4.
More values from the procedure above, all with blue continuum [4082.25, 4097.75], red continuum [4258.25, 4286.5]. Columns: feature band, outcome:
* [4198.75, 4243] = -2.1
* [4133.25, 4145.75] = -1.9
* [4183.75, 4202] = -1.0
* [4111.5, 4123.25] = -0.3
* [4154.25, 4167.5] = -1.4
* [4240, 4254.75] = 0.1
